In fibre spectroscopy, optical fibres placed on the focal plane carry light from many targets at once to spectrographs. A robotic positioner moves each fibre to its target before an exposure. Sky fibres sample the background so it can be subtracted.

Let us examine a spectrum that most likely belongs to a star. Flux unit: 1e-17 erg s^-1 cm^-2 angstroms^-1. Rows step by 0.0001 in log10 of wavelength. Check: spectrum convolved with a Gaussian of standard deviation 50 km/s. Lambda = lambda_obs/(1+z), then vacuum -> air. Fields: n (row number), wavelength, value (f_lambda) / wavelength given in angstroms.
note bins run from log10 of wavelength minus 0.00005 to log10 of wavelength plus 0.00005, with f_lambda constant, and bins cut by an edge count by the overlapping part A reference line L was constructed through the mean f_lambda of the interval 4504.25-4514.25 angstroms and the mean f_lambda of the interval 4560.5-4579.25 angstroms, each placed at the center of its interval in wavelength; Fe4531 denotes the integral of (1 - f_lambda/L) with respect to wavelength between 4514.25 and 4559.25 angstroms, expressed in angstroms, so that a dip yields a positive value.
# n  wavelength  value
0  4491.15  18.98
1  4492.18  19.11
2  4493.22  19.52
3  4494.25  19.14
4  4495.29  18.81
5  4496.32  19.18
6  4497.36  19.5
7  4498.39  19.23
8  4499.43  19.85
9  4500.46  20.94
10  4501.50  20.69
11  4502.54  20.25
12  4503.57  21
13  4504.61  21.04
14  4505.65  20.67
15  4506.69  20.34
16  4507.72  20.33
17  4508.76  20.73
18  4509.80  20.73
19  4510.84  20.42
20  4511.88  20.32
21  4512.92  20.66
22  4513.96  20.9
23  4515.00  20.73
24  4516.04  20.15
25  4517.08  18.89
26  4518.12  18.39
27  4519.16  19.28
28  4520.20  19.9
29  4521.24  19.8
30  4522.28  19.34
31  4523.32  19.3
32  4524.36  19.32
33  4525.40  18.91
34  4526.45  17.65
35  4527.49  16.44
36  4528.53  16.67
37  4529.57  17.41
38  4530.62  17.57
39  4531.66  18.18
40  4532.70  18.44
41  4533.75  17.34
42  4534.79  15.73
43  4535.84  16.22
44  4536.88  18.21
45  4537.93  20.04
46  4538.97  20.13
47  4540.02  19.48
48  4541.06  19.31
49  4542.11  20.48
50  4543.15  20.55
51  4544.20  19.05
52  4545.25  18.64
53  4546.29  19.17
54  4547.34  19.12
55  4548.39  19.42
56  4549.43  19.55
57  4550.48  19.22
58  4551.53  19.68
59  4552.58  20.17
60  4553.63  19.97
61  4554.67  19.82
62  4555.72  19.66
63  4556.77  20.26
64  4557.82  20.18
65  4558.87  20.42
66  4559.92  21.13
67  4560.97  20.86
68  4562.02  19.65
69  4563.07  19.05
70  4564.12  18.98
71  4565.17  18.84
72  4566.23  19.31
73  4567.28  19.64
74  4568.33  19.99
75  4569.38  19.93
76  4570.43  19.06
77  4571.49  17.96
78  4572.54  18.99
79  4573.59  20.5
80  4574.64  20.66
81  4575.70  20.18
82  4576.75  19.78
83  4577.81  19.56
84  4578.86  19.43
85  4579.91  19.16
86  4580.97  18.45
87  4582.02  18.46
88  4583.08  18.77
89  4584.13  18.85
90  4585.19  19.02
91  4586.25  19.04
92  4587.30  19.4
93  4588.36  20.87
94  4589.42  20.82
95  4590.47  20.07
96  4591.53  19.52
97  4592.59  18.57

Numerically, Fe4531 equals 2.4 angstroms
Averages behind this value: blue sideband 20.6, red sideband 19.6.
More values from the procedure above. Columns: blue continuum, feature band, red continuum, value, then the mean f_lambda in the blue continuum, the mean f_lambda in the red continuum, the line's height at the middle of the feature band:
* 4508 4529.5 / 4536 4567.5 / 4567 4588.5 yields -0.39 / 19.4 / 19.4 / 19.4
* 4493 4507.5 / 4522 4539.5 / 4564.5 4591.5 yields 1.57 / 20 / 19.5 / 19.8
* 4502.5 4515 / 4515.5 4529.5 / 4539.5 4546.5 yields 1.02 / 20.6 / 19.6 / 20.2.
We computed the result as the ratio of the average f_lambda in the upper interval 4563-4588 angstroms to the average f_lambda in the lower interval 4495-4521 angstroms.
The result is 1.0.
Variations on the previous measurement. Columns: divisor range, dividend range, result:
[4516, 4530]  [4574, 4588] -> 1.04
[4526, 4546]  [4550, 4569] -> 1.08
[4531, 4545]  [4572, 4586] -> 1.04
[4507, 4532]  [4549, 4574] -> 1.02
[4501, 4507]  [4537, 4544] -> 0.96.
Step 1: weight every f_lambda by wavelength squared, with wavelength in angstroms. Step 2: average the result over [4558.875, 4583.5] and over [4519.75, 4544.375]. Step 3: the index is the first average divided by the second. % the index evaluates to 1.07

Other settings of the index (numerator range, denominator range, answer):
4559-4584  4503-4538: 1.04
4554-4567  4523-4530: 1.12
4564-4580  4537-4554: 1.01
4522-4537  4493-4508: 0.90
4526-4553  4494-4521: 0.94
